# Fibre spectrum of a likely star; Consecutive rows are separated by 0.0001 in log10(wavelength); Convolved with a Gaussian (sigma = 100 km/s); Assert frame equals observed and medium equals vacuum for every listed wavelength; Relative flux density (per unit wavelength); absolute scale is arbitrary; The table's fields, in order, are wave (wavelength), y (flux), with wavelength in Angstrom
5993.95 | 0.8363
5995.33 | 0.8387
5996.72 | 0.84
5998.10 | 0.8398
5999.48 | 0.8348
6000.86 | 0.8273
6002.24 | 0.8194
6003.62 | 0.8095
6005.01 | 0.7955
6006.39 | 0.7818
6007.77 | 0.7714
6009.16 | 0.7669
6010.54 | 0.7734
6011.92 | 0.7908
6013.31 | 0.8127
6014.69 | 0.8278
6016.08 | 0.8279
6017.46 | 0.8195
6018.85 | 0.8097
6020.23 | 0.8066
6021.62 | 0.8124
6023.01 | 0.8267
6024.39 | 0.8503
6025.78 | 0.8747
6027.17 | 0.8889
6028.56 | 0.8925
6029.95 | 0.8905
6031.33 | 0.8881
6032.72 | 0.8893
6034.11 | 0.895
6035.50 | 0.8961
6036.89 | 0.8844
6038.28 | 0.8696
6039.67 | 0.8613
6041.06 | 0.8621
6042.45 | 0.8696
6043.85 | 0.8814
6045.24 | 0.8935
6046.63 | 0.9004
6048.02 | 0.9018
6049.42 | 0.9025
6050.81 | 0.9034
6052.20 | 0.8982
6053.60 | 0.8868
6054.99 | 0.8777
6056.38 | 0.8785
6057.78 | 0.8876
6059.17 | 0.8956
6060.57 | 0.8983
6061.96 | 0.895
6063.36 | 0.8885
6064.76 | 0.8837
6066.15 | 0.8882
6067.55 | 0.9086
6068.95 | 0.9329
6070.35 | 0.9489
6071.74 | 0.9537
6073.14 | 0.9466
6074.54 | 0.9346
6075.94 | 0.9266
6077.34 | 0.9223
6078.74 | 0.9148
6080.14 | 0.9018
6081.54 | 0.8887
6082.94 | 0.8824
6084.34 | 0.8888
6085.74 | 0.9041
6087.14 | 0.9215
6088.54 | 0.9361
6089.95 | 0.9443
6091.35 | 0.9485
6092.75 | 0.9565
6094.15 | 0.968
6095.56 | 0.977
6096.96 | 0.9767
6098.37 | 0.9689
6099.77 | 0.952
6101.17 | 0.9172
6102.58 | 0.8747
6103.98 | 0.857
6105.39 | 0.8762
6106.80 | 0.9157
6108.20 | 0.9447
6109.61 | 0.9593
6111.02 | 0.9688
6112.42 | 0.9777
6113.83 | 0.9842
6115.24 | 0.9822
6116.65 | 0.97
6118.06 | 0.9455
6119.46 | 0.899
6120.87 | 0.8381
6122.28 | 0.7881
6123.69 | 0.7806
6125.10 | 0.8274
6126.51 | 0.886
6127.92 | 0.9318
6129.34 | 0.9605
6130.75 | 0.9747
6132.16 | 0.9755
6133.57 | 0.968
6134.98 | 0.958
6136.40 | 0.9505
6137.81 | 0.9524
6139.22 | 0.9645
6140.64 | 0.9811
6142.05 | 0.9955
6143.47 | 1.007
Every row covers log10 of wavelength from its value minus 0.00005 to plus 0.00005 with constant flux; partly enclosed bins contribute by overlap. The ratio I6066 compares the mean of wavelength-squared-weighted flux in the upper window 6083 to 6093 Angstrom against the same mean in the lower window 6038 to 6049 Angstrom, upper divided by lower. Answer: 1.07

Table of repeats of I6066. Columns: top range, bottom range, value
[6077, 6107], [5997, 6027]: 1.16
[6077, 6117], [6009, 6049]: 1.12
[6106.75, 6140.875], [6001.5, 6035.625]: 1.16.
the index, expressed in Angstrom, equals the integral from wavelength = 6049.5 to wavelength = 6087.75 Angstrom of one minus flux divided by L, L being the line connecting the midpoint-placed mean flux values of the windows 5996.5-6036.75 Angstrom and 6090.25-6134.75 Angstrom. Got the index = -0.9 Angstrom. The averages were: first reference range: 0.834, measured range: 0.906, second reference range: 0.928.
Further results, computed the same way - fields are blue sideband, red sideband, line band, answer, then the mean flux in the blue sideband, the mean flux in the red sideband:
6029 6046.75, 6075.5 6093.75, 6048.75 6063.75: 0.08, 0.883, 0.919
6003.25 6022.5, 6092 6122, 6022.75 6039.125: -1.06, 0.8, 0.937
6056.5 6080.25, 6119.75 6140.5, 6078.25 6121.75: -0.82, 0.913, 0.913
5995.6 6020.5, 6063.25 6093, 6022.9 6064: -0.98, 0.809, 0.919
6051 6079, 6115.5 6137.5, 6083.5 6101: -0.65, 0.908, 0.913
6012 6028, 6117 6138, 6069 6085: -0.87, 0.831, 0.909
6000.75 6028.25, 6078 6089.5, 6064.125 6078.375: -0.57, 0.815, 0.905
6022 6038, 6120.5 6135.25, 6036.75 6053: -0.08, 0.878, 0.899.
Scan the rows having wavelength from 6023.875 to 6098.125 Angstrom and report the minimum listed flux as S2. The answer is 0.8503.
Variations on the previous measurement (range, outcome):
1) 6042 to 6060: 0.8696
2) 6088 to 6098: 0.9361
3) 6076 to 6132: 0.7806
